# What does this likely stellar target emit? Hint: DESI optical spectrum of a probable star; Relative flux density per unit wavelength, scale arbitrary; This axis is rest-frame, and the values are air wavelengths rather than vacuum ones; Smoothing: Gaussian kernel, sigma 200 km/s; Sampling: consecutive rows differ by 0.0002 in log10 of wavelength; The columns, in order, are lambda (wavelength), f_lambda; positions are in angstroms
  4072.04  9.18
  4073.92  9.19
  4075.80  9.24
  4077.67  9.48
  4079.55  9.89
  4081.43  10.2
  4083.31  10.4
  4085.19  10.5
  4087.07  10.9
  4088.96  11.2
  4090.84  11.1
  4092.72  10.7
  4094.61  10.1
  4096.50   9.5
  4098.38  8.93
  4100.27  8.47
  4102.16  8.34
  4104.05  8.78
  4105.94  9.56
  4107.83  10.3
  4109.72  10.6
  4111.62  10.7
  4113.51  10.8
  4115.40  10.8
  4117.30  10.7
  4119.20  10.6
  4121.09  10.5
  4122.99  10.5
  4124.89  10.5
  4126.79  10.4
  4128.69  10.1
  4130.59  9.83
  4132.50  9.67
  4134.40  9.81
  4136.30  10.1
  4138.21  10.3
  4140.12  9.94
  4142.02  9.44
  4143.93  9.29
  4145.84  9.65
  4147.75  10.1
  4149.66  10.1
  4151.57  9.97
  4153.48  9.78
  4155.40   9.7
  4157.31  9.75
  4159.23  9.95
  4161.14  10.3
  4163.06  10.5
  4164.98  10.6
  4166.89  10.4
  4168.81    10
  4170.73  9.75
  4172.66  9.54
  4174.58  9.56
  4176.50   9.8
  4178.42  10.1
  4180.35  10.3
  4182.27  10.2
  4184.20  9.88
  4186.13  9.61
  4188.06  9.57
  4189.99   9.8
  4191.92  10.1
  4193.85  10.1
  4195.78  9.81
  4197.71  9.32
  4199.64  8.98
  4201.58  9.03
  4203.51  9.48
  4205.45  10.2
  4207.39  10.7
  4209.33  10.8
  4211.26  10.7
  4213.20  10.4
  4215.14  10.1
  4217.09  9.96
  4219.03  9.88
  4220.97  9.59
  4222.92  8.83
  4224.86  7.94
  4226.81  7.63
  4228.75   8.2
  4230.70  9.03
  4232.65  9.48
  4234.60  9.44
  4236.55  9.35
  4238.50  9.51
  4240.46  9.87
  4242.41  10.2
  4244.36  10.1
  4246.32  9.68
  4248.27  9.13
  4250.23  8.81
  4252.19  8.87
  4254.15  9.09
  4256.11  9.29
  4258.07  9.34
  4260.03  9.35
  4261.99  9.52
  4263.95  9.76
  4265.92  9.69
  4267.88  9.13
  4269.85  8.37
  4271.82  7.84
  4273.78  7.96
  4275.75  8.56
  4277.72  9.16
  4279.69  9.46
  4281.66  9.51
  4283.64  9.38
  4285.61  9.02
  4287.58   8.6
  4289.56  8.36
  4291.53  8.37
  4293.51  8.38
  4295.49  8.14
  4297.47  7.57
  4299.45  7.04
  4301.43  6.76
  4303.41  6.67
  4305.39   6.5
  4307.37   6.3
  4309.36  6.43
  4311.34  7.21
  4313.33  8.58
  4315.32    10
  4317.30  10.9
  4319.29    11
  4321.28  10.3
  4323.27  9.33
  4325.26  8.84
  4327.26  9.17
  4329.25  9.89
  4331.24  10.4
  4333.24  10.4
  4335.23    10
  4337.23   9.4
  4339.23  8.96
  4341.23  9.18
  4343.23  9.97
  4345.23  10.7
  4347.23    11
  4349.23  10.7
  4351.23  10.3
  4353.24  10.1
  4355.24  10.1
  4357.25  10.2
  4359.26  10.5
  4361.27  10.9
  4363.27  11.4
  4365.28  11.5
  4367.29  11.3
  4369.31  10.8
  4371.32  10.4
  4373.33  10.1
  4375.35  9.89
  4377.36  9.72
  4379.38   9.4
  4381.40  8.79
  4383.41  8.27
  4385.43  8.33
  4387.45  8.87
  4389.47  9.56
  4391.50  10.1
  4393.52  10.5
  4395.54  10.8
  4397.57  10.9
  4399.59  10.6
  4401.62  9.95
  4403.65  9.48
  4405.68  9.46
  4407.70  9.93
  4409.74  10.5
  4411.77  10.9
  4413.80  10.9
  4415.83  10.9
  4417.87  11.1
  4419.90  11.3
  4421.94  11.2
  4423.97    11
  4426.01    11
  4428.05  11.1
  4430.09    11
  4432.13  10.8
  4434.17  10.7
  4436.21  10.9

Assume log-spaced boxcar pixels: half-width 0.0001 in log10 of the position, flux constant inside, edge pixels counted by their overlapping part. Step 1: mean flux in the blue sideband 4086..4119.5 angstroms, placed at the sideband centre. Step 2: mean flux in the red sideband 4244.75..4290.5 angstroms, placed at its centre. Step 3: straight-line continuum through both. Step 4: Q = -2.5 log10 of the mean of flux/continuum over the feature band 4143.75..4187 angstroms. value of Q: -0.03 mag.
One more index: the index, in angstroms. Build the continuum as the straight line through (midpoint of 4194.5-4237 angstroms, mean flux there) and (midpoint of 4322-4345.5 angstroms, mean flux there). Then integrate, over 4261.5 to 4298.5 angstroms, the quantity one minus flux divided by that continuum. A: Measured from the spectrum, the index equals 3.2 angstroms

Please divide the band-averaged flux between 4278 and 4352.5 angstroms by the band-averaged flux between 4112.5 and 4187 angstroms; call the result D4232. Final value 0.9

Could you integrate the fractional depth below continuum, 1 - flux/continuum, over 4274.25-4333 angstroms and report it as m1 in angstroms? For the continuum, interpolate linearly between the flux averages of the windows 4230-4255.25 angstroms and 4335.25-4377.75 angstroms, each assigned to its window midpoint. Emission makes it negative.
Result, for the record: 7.6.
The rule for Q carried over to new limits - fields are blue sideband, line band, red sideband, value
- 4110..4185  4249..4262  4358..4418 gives 0.11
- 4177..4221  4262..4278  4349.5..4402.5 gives 0.14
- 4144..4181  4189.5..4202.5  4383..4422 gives 0.05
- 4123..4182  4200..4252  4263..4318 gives -0.05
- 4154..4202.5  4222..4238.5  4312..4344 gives 0.12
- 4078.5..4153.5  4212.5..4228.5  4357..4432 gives 0.11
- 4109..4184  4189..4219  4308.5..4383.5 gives 0.01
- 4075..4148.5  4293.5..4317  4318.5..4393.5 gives 0.31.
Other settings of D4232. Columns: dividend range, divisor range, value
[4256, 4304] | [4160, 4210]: 0.87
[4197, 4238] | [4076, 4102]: 0.95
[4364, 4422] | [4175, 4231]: 1.05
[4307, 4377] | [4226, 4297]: 1.10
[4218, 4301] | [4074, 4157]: 0.89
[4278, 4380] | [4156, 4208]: 0.95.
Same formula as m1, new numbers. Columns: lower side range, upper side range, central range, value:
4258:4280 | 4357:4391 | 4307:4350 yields 0.2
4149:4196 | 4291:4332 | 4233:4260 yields -0.8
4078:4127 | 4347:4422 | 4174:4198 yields 0.8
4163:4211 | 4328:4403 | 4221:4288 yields 6.0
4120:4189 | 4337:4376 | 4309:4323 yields 1.3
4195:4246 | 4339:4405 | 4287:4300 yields 2.3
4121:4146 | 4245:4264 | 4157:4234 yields -0.9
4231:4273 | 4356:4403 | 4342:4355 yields -0.7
